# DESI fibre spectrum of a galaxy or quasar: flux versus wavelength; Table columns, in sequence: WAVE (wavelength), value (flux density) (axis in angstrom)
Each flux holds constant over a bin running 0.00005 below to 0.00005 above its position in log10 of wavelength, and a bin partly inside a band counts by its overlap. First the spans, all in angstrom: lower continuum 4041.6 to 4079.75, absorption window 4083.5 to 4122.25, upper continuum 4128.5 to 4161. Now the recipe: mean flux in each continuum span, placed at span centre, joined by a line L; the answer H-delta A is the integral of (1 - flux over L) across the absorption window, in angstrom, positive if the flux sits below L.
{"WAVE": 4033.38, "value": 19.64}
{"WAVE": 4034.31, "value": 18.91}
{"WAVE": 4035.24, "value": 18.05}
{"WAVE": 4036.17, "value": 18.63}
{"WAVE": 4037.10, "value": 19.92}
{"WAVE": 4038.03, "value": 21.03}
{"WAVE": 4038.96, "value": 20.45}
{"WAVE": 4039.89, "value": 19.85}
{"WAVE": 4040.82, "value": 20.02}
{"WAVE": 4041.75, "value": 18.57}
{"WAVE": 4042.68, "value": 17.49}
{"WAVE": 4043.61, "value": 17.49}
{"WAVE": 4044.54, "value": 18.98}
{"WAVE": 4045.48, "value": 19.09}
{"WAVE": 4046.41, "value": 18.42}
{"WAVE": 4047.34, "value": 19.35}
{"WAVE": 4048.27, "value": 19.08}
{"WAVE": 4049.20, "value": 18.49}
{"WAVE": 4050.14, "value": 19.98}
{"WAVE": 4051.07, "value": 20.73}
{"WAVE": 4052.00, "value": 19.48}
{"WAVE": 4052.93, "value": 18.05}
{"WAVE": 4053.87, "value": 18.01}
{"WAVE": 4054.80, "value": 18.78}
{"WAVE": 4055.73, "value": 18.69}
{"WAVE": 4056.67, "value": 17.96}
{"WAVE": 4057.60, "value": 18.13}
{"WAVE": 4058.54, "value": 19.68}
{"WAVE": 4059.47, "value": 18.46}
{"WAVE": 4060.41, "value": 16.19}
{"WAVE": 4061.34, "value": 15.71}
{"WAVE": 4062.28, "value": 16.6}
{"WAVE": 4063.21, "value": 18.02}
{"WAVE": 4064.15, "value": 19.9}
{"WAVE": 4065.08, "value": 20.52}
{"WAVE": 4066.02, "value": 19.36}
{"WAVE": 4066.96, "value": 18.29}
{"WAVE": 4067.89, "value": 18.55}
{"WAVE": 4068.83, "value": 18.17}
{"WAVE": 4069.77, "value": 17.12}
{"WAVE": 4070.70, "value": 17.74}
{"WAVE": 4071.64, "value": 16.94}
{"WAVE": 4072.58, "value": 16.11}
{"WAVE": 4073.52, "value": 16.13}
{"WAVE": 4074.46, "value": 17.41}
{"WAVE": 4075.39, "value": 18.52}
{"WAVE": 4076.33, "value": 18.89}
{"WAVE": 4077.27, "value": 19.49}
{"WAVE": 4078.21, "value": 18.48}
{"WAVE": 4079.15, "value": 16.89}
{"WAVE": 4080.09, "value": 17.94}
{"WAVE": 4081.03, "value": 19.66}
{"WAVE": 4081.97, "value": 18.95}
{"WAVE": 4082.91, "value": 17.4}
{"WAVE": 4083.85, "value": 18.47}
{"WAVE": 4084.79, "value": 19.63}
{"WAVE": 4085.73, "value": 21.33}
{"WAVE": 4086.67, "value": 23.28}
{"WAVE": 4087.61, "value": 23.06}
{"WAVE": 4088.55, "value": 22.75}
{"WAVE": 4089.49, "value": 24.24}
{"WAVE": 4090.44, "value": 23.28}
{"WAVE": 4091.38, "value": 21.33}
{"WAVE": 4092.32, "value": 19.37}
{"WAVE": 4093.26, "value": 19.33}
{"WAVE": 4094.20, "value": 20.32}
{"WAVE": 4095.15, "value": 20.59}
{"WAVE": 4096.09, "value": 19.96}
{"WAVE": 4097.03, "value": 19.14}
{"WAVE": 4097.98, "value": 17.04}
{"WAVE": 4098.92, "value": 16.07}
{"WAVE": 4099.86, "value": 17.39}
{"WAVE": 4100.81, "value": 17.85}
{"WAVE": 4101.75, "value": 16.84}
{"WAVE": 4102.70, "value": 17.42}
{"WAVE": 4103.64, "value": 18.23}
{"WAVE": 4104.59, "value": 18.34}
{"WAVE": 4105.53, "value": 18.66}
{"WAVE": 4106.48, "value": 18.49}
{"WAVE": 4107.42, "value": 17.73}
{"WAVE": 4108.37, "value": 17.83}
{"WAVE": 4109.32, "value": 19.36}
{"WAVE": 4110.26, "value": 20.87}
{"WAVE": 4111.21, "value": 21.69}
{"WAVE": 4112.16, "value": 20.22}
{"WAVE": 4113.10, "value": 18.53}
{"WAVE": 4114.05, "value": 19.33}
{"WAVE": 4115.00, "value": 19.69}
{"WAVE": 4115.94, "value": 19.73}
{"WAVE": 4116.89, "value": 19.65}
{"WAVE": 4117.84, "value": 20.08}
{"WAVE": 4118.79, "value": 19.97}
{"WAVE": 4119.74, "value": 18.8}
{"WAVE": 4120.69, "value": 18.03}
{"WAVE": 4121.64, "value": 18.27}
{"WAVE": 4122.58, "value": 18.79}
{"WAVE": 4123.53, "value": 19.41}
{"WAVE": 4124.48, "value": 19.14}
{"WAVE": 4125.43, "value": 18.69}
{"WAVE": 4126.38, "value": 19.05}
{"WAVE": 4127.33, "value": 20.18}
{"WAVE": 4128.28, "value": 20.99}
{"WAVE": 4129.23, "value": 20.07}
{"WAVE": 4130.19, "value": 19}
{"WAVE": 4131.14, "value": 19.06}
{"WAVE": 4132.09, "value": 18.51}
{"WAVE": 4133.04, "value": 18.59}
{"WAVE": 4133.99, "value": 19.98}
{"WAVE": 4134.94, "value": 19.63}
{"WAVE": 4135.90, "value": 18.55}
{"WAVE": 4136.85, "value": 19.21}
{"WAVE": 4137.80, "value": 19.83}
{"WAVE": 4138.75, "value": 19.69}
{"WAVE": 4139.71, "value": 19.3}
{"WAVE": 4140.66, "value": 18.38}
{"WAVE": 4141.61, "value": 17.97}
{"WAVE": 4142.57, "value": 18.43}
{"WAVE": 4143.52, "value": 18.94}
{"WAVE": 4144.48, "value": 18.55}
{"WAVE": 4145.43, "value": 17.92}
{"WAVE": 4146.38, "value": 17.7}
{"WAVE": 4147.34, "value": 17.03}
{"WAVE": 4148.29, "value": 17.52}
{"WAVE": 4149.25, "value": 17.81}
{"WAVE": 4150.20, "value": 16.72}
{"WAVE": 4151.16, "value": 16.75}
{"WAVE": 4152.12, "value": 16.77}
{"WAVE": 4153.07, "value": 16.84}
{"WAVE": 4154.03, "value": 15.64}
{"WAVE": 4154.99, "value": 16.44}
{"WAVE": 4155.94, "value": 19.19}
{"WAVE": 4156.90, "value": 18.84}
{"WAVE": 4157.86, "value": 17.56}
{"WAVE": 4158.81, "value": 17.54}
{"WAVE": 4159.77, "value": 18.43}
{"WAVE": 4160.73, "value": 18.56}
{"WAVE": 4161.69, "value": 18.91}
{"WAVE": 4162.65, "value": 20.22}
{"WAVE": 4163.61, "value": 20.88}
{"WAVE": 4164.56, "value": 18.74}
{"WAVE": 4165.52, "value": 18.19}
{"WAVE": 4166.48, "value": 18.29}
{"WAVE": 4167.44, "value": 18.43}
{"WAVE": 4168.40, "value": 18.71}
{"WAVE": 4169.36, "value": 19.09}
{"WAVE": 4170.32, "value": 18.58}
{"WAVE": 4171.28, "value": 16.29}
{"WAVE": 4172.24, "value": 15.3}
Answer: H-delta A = -2.7 angstrom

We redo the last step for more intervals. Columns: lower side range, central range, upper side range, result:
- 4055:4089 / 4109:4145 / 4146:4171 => -2.1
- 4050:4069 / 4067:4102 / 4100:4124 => -0.7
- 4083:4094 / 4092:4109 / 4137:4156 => 1.8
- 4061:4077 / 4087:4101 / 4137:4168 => -1.7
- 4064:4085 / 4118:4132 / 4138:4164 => -0.8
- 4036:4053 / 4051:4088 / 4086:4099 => 2.9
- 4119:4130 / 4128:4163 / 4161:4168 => 1.4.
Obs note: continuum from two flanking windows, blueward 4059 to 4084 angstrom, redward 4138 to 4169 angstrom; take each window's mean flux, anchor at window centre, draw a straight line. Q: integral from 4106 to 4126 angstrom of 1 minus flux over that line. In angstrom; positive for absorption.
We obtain -1.3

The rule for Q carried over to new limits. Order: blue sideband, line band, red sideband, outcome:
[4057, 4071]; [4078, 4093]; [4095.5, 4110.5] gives -1.83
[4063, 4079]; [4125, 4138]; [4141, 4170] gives -0.90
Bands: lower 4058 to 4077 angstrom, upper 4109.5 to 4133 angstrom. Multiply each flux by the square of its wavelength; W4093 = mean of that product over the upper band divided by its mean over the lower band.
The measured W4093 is 1.11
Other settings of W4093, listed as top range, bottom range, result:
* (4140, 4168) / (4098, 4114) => 1.00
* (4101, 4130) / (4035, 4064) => 1.06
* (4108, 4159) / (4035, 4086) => 1.05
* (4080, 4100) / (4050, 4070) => 1.11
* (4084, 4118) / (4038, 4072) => 1.08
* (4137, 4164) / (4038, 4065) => 1.02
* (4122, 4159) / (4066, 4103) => 1.00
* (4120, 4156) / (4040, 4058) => 1.03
